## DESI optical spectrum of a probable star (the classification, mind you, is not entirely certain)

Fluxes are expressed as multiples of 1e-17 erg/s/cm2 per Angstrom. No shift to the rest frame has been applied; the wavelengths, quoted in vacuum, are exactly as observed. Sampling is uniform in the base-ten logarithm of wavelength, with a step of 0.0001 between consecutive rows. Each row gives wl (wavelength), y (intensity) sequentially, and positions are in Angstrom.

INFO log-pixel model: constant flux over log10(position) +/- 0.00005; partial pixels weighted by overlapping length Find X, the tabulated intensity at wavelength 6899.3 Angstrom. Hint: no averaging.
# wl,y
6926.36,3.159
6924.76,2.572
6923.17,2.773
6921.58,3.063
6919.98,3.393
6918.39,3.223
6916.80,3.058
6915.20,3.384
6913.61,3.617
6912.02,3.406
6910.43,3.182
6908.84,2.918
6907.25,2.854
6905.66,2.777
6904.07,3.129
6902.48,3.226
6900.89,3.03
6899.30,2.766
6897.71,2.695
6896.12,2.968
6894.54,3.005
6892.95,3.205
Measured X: 2.766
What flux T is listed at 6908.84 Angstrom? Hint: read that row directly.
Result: 2.918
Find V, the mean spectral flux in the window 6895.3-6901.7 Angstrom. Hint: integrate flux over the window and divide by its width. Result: 2.87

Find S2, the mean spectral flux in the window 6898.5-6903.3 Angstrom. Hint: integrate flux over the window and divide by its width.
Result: 3.01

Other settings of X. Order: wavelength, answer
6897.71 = 2.695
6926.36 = 3.159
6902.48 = 3.226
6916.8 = 3.058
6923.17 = 2.773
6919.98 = 3.393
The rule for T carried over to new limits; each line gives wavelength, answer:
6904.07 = 3.129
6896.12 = 2.968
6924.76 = 2.572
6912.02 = 3.406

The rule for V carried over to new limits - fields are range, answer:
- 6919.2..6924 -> 3.07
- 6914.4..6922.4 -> 3.22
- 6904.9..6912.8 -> 3.03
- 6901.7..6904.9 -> 3.17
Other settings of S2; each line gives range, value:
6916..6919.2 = 3.14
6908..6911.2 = 3.05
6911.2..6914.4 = 3.51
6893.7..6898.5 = 2.89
